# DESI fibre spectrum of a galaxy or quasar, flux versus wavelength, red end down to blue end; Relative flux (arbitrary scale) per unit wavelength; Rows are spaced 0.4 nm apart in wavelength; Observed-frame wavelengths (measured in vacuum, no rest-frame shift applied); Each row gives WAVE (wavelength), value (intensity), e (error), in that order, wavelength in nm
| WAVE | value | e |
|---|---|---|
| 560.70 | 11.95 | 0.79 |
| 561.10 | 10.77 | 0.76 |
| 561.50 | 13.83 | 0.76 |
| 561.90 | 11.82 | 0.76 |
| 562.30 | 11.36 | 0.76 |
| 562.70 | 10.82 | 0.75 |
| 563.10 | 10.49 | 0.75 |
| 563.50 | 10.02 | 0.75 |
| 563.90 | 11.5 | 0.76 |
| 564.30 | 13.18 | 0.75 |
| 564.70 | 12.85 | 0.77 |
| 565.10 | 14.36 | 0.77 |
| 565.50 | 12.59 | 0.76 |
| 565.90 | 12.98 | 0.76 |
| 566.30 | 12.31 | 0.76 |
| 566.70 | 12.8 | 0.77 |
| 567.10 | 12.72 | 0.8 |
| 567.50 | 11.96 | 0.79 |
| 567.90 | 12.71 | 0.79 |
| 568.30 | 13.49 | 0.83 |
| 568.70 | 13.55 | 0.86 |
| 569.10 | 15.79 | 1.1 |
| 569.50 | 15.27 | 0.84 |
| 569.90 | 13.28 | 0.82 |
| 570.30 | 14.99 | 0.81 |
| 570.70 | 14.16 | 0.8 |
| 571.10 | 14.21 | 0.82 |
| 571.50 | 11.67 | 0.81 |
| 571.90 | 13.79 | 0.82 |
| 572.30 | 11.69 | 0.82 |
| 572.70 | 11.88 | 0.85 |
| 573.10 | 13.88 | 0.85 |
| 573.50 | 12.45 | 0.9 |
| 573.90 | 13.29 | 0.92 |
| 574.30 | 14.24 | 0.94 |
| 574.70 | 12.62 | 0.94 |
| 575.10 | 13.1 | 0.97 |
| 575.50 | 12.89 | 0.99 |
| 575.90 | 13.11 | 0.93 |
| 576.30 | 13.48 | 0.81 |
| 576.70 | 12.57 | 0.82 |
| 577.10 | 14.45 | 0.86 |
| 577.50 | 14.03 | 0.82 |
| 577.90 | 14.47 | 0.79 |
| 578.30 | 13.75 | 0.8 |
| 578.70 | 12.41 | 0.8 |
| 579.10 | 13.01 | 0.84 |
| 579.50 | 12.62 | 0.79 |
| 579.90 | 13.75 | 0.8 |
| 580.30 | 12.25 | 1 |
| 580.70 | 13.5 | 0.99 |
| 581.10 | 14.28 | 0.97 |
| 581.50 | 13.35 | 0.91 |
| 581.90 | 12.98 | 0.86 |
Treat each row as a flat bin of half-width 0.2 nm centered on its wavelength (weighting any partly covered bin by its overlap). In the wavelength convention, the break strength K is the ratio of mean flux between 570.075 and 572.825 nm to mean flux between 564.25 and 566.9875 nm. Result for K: 1.02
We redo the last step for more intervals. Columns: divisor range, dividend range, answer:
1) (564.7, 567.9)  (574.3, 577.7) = 1.04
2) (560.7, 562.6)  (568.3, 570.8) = 1.21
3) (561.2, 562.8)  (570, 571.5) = 1.17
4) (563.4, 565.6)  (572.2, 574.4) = 1.03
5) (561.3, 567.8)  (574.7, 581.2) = 1.09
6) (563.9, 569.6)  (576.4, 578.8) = 1.03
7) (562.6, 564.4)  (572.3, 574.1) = 1.15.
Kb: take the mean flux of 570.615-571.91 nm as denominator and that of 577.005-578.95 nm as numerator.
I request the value 1.0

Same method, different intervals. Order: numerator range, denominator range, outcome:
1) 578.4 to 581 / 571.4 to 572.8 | 1.06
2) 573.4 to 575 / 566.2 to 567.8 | 1.06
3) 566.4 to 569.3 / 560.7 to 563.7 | 1.17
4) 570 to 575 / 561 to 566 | 1.10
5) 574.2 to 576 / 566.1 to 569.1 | 1.01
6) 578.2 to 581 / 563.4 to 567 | 1.04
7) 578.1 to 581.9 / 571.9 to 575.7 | 1.02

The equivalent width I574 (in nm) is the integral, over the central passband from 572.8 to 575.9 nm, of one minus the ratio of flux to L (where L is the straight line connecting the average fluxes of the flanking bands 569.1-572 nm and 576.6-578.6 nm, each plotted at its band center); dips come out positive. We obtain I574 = 0.17 nm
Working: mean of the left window 14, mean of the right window 13.8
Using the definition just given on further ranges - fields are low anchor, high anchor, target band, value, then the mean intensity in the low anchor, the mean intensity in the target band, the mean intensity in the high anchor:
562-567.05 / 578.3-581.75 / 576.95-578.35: -0.13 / 12.1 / 14.2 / 13.2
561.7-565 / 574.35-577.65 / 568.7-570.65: -0.34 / 11.6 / 14.6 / 13.3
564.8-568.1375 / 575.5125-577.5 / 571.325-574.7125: 0.09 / 12.8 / 12.9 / 13.4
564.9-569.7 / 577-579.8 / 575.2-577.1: 0.04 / 13.4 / 13.2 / 13.5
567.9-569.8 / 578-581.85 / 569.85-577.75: 0.29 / 14.3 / 13.3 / 13.2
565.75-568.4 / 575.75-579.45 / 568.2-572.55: -0.30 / 12.7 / 13.8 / 13.4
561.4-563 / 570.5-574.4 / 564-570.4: -0.50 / 11.7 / 13.4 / 13.1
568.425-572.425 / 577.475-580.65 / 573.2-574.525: 0.03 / 13.9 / 13.4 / 13.3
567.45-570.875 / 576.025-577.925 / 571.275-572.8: 0.17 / 14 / 12.3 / 13.7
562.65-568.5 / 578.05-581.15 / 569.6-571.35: -0.21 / 12.4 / 14.2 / 13.2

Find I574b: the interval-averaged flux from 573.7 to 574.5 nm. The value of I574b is 13.8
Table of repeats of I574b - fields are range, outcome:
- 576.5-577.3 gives 13.5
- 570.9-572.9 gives 12.6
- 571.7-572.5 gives 12.7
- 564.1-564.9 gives 13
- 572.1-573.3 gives 12.5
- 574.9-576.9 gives 13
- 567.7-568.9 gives 13.2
